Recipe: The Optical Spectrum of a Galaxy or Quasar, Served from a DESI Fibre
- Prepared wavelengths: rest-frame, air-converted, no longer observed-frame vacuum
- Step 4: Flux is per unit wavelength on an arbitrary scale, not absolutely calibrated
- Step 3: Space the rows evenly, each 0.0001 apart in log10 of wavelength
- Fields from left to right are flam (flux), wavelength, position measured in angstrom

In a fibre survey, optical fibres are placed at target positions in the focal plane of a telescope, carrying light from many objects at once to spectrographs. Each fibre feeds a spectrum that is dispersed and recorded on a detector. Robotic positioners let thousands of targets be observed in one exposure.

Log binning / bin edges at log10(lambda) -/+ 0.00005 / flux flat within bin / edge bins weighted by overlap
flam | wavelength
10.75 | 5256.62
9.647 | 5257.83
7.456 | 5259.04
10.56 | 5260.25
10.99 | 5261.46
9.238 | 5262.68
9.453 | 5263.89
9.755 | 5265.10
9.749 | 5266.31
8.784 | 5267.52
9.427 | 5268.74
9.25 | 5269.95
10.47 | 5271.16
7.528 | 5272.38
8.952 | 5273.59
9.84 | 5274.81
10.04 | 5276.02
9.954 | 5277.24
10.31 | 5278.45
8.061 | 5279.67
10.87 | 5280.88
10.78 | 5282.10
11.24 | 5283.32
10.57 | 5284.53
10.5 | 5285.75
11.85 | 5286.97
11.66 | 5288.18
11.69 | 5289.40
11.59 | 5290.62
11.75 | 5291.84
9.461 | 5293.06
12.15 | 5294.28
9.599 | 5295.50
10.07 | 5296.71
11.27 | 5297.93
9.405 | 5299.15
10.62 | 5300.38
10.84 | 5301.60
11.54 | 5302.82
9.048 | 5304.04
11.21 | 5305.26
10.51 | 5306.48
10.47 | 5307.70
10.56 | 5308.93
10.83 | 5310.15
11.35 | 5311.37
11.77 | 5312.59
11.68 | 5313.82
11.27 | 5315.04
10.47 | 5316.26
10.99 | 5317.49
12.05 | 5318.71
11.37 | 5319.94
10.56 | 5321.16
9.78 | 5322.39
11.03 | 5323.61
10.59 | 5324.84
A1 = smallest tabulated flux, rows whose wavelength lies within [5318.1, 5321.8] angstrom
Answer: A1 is 10.56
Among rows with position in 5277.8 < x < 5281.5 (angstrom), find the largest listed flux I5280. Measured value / 10.87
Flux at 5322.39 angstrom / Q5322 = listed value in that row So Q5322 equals 9.78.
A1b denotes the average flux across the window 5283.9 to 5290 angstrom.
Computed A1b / 11.3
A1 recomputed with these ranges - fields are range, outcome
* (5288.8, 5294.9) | 9.461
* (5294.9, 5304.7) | 9.048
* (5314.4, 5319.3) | 10.47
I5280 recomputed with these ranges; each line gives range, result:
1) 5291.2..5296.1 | 12.15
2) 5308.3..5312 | 11.35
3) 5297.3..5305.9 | 11.54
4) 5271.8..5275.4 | 9.84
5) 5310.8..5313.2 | 11.77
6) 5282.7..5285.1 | 11.24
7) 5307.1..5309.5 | 10.56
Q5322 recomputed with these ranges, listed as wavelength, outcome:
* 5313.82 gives 11.68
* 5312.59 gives 11.77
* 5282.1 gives 10.78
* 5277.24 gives 9.954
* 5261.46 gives 10.99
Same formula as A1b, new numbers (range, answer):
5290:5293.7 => 10.9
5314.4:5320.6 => 11.2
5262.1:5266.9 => 9.56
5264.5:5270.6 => 9.41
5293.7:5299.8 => 10.5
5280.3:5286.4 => 10.8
